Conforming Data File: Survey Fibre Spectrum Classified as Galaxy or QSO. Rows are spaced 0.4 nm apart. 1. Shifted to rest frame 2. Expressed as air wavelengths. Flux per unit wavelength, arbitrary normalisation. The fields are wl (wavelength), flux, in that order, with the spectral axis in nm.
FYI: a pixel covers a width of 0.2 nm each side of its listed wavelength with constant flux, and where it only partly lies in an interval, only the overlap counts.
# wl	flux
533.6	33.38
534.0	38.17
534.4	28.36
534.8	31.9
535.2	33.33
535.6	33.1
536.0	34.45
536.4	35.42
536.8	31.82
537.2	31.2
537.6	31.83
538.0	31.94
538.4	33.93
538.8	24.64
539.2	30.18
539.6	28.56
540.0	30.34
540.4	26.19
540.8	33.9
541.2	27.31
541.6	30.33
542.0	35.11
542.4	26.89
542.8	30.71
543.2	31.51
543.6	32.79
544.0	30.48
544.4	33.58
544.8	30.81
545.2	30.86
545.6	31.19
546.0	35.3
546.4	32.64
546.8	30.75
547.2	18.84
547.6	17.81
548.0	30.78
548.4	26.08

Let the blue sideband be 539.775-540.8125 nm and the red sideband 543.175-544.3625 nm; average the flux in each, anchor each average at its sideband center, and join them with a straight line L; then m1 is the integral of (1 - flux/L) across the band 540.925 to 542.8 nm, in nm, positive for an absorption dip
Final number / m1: 0.023 nm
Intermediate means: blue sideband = 29.4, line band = 30.2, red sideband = 31.9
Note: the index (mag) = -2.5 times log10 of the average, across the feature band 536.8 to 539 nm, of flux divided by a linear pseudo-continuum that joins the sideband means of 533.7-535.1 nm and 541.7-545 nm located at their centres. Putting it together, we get 0.052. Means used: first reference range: 32.9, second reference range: 31.4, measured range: 30.8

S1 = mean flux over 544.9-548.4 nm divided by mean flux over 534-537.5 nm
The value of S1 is 0.9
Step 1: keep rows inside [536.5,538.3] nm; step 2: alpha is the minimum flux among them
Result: 31.2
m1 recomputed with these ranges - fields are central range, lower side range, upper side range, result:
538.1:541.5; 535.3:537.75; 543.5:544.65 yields 0.33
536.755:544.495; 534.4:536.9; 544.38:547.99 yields 0.11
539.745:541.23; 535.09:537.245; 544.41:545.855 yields 0.13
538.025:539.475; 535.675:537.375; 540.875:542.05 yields 0.10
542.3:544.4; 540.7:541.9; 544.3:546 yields 0.03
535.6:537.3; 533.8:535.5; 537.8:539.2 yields -0.09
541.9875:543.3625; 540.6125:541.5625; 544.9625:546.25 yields 0.03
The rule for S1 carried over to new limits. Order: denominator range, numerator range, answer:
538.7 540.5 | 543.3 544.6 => 1.14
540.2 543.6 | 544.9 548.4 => 0.94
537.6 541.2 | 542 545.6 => 1.04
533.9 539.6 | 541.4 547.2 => 0.98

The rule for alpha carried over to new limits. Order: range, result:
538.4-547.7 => 17.81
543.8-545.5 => 30.48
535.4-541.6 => 24.64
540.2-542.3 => 26.19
